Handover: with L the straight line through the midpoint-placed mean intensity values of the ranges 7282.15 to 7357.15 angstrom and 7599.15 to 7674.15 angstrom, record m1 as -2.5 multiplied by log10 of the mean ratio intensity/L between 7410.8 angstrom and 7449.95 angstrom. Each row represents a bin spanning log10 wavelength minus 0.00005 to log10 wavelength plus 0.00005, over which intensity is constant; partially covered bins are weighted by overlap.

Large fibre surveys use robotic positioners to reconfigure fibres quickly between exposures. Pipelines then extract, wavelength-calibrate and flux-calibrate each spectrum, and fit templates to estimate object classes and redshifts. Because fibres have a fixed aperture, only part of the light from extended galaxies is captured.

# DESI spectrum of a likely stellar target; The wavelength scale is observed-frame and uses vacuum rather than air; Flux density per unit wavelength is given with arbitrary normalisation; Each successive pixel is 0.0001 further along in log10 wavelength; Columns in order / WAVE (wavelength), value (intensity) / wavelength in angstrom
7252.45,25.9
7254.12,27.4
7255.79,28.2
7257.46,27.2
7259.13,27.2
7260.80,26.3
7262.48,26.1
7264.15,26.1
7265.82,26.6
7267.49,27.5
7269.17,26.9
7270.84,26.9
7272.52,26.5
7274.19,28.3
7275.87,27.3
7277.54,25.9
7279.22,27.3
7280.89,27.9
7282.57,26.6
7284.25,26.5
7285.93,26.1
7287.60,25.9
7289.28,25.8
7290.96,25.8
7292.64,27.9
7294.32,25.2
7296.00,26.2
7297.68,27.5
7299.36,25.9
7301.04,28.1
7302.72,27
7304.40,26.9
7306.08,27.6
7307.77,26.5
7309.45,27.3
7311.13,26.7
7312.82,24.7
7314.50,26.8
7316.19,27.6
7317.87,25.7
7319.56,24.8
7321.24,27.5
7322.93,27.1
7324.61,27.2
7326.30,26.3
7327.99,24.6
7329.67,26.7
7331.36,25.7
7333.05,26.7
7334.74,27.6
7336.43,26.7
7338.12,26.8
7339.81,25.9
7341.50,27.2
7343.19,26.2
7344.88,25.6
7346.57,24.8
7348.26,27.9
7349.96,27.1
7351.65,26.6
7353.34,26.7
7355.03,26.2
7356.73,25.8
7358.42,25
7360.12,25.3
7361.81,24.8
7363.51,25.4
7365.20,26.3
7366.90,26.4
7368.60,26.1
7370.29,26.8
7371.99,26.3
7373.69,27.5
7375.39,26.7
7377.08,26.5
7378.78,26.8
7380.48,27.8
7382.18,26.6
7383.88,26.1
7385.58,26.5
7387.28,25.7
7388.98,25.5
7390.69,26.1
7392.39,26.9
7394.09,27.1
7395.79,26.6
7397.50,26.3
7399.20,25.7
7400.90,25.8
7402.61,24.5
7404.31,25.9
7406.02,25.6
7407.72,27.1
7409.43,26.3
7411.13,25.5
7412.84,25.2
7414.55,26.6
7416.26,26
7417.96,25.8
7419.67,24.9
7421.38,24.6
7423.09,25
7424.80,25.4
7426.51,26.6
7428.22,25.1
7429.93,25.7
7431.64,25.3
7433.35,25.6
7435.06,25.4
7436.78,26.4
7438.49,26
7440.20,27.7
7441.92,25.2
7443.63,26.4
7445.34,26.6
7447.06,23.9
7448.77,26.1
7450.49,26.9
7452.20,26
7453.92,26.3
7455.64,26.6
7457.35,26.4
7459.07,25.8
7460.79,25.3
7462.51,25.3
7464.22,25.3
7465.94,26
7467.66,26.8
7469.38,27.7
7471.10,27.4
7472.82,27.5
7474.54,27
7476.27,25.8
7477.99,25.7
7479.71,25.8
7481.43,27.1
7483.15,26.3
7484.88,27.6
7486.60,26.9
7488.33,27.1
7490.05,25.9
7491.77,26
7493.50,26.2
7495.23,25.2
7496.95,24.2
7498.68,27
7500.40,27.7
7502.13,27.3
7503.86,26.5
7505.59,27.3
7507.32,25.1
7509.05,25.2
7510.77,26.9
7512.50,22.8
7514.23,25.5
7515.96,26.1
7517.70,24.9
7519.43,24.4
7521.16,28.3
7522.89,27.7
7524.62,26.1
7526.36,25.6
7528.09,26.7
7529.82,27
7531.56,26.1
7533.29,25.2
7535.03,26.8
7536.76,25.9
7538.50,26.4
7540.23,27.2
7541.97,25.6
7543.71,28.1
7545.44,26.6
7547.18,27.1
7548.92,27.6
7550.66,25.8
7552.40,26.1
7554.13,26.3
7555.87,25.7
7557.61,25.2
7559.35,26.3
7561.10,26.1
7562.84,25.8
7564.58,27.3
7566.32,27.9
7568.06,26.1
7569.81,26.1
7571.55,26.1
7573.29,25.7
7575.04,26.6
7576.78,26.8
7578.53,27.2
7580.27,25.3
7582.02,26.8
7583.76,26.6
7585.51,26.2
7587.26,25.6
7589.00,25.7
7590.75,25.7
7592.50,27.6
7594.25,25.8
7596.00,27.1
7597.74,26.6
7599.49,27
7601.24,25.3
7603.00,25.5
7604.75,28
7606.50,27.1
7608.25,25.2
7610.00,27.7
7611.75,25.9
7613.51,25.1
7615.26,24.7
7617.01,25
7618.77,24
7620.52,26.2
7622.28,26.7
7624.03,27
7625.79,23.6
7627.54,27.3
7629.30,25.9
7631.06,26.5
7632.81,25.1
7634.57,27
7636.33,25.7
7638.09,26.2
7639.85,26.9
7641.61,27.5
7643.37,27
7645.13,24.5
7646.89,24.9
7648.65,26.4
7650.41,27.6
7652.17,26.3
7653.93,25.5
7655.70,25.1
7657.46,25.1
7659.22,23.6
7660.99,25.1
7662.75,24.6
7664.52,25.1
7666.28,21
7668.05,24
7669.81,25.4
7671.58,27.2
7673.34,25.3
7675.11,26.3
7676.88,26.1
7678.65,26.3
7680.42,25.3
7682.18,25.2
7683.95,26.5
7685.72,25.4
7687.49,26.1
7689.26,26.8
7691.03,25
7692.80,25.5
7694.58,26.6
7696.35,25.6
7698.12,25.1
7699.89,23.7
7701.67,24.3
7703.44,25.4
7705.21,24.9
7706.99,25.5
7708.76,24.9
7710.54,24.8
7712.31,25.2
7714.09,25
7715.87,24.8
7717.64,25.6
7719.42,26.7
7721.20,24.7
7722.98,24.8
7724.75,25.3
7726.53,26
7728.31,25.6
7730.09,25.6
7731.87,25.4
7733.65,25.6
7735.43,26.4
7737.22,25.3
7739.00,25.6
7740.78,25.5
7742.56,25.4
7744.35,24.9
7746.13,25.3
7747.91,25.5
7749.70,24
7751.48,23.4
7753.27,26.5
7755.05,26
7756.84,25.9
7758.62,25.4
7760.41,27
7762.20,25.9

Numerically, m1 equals 0.02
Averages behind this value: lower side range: 26.5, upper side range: 25.7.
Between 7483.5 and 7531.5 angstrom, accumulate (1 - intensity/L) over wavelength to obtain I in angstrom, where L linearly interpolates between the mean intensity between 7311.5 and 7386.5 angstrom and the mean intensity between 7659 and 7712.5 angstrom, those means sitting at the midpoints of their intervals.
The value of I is -0.7 angstrom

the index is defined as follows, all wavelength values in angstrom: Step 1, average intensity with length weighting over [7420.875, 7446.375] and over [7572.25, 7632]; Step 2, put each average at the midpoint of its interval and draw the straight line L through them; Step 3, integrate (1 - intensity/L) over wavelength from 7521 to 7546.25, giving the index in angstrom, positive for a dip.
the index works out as -0.5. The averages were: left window 25.8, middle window 26.6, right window 26.1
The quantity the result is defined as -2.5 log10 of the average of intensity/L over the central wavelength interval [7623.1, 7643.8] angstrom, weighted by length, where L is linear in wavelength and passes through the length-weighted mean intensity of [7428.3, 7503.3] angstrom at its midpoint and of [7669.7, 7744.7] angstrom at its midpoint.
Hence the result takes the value -0.02 mag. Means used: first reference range 26.2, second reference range 25.5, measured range 26.3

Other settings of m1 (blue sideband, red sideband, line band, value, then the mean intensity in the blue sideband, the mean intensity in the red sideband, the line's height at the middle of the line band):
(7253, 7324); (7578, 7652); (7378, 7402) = 0.01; 26.7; 26.2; 26.6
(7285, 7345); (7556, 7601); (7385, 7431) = 0.03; 26.5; 26.3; 26.4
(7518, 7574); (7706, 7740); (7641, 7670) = 0.03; 26.4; 25.4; 25.8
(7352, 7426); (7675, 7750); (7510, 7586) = -0.02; 26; 25.4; 25.7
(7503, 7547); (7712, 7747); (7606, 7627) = 0.01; 26.2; 25.4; 25.8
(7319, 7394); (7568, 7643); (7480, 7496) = -0.01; 26.4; 26.2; 26.3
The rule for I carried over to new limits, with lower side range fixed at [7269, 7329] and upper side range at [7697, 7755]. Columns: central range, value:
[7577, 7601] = -0.66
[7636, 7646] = -0.33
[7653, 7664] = 0.26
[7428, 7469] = 0.29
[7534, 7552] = -0.59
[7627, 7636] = -0.26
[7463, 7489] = -0.59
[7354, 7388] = 0.21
